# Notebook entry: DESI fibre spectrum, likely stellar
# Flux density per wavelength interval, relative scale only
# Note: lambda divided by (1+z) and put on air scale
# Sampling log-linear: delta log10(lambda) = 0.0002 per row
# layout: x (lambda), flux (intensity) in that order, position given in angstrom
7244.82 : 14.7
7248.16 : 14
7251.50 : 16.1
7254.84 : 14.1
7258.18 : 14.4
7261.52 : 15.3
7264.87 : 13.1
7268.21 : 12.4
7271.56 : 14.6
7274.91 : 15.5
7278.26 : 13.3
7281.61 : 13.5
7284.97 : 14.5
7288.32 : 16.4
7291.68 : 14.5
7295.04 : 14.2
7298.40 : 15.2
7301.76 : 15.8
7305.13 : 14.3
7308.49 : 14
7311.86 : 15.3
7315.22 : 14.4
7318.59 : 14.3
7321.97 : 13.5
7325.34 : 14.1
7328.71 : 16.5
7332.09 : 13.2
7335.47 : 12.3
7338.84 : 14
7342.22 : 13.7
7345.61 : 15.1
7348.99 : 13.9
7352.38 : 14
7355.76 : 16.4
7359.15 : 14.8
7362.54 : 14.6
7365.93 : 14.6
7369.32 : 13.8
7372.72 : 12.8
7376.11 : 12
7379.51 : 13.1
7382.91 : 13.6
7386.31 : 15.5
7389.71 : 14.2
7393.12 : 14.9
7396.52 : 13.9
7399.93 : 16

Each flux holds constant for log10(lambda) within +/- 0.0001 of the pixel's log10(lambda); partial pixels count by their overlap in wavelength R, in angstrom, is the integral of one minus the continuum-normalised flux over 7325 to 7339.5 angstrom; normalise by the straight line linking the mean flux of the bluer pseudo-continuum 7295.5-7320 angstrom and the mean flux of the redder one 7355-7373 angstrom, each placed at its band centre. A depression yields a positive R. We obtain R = 0.6 angstrom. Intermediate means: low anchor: 14.7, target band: 14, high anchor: 14.5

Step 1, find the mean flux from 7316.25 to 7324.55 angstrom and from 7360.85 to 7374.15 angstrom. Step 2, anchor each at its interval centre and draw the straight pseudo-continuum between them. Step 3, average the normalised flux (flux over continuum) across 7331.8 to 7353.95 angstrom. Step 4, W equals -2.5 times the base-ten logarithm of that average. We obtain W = 0.01 mag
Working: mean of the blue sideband 13.9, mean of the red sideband 14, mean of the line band 13.8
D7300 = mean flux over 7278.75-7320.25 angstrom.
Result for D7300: 14.7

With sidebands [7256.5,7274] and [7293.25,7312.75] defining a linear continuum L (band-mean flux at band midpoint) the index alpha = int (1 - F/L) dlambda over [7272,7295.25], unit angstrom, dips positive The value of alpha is -0.3 angstrom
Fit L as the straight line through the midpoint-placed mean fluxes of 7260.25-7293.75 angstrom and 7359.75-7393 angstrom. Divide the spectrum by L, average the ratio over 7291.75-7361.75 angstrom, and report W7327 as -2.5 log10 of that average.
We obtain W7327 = -0.03 mag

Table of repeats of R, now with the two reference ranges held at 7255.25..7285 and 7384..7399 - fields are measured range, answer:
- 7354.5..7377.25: 0.58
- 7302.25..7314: -0.35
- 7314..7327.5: 0.14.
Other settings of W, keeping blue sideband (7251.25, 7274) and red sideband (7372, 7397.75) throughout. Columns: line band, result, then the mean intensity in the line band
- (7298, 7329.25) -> -0.05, 14.7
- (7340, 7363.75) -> -0.06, 14.6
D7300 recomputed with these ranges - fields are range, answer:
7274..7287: 14.2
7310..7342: 14.2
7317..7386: 14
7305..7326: 14.3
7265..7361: 14.4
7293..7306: 14.9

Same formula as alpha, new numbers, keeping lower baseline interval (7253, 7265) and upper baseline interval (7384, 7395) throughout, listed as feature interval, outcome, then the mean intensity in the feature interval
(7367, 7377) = 1.14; 13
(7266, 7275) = 0.35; 13.9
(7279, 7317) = -0.49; 14.7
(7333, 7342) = 0.85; 13.3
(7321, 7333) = 0.12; 14.5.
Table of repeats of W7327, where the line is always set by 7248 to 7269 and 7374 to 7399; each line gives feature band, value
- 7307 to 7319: -0.03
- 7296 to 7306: -0.07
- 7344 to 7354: -0.02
